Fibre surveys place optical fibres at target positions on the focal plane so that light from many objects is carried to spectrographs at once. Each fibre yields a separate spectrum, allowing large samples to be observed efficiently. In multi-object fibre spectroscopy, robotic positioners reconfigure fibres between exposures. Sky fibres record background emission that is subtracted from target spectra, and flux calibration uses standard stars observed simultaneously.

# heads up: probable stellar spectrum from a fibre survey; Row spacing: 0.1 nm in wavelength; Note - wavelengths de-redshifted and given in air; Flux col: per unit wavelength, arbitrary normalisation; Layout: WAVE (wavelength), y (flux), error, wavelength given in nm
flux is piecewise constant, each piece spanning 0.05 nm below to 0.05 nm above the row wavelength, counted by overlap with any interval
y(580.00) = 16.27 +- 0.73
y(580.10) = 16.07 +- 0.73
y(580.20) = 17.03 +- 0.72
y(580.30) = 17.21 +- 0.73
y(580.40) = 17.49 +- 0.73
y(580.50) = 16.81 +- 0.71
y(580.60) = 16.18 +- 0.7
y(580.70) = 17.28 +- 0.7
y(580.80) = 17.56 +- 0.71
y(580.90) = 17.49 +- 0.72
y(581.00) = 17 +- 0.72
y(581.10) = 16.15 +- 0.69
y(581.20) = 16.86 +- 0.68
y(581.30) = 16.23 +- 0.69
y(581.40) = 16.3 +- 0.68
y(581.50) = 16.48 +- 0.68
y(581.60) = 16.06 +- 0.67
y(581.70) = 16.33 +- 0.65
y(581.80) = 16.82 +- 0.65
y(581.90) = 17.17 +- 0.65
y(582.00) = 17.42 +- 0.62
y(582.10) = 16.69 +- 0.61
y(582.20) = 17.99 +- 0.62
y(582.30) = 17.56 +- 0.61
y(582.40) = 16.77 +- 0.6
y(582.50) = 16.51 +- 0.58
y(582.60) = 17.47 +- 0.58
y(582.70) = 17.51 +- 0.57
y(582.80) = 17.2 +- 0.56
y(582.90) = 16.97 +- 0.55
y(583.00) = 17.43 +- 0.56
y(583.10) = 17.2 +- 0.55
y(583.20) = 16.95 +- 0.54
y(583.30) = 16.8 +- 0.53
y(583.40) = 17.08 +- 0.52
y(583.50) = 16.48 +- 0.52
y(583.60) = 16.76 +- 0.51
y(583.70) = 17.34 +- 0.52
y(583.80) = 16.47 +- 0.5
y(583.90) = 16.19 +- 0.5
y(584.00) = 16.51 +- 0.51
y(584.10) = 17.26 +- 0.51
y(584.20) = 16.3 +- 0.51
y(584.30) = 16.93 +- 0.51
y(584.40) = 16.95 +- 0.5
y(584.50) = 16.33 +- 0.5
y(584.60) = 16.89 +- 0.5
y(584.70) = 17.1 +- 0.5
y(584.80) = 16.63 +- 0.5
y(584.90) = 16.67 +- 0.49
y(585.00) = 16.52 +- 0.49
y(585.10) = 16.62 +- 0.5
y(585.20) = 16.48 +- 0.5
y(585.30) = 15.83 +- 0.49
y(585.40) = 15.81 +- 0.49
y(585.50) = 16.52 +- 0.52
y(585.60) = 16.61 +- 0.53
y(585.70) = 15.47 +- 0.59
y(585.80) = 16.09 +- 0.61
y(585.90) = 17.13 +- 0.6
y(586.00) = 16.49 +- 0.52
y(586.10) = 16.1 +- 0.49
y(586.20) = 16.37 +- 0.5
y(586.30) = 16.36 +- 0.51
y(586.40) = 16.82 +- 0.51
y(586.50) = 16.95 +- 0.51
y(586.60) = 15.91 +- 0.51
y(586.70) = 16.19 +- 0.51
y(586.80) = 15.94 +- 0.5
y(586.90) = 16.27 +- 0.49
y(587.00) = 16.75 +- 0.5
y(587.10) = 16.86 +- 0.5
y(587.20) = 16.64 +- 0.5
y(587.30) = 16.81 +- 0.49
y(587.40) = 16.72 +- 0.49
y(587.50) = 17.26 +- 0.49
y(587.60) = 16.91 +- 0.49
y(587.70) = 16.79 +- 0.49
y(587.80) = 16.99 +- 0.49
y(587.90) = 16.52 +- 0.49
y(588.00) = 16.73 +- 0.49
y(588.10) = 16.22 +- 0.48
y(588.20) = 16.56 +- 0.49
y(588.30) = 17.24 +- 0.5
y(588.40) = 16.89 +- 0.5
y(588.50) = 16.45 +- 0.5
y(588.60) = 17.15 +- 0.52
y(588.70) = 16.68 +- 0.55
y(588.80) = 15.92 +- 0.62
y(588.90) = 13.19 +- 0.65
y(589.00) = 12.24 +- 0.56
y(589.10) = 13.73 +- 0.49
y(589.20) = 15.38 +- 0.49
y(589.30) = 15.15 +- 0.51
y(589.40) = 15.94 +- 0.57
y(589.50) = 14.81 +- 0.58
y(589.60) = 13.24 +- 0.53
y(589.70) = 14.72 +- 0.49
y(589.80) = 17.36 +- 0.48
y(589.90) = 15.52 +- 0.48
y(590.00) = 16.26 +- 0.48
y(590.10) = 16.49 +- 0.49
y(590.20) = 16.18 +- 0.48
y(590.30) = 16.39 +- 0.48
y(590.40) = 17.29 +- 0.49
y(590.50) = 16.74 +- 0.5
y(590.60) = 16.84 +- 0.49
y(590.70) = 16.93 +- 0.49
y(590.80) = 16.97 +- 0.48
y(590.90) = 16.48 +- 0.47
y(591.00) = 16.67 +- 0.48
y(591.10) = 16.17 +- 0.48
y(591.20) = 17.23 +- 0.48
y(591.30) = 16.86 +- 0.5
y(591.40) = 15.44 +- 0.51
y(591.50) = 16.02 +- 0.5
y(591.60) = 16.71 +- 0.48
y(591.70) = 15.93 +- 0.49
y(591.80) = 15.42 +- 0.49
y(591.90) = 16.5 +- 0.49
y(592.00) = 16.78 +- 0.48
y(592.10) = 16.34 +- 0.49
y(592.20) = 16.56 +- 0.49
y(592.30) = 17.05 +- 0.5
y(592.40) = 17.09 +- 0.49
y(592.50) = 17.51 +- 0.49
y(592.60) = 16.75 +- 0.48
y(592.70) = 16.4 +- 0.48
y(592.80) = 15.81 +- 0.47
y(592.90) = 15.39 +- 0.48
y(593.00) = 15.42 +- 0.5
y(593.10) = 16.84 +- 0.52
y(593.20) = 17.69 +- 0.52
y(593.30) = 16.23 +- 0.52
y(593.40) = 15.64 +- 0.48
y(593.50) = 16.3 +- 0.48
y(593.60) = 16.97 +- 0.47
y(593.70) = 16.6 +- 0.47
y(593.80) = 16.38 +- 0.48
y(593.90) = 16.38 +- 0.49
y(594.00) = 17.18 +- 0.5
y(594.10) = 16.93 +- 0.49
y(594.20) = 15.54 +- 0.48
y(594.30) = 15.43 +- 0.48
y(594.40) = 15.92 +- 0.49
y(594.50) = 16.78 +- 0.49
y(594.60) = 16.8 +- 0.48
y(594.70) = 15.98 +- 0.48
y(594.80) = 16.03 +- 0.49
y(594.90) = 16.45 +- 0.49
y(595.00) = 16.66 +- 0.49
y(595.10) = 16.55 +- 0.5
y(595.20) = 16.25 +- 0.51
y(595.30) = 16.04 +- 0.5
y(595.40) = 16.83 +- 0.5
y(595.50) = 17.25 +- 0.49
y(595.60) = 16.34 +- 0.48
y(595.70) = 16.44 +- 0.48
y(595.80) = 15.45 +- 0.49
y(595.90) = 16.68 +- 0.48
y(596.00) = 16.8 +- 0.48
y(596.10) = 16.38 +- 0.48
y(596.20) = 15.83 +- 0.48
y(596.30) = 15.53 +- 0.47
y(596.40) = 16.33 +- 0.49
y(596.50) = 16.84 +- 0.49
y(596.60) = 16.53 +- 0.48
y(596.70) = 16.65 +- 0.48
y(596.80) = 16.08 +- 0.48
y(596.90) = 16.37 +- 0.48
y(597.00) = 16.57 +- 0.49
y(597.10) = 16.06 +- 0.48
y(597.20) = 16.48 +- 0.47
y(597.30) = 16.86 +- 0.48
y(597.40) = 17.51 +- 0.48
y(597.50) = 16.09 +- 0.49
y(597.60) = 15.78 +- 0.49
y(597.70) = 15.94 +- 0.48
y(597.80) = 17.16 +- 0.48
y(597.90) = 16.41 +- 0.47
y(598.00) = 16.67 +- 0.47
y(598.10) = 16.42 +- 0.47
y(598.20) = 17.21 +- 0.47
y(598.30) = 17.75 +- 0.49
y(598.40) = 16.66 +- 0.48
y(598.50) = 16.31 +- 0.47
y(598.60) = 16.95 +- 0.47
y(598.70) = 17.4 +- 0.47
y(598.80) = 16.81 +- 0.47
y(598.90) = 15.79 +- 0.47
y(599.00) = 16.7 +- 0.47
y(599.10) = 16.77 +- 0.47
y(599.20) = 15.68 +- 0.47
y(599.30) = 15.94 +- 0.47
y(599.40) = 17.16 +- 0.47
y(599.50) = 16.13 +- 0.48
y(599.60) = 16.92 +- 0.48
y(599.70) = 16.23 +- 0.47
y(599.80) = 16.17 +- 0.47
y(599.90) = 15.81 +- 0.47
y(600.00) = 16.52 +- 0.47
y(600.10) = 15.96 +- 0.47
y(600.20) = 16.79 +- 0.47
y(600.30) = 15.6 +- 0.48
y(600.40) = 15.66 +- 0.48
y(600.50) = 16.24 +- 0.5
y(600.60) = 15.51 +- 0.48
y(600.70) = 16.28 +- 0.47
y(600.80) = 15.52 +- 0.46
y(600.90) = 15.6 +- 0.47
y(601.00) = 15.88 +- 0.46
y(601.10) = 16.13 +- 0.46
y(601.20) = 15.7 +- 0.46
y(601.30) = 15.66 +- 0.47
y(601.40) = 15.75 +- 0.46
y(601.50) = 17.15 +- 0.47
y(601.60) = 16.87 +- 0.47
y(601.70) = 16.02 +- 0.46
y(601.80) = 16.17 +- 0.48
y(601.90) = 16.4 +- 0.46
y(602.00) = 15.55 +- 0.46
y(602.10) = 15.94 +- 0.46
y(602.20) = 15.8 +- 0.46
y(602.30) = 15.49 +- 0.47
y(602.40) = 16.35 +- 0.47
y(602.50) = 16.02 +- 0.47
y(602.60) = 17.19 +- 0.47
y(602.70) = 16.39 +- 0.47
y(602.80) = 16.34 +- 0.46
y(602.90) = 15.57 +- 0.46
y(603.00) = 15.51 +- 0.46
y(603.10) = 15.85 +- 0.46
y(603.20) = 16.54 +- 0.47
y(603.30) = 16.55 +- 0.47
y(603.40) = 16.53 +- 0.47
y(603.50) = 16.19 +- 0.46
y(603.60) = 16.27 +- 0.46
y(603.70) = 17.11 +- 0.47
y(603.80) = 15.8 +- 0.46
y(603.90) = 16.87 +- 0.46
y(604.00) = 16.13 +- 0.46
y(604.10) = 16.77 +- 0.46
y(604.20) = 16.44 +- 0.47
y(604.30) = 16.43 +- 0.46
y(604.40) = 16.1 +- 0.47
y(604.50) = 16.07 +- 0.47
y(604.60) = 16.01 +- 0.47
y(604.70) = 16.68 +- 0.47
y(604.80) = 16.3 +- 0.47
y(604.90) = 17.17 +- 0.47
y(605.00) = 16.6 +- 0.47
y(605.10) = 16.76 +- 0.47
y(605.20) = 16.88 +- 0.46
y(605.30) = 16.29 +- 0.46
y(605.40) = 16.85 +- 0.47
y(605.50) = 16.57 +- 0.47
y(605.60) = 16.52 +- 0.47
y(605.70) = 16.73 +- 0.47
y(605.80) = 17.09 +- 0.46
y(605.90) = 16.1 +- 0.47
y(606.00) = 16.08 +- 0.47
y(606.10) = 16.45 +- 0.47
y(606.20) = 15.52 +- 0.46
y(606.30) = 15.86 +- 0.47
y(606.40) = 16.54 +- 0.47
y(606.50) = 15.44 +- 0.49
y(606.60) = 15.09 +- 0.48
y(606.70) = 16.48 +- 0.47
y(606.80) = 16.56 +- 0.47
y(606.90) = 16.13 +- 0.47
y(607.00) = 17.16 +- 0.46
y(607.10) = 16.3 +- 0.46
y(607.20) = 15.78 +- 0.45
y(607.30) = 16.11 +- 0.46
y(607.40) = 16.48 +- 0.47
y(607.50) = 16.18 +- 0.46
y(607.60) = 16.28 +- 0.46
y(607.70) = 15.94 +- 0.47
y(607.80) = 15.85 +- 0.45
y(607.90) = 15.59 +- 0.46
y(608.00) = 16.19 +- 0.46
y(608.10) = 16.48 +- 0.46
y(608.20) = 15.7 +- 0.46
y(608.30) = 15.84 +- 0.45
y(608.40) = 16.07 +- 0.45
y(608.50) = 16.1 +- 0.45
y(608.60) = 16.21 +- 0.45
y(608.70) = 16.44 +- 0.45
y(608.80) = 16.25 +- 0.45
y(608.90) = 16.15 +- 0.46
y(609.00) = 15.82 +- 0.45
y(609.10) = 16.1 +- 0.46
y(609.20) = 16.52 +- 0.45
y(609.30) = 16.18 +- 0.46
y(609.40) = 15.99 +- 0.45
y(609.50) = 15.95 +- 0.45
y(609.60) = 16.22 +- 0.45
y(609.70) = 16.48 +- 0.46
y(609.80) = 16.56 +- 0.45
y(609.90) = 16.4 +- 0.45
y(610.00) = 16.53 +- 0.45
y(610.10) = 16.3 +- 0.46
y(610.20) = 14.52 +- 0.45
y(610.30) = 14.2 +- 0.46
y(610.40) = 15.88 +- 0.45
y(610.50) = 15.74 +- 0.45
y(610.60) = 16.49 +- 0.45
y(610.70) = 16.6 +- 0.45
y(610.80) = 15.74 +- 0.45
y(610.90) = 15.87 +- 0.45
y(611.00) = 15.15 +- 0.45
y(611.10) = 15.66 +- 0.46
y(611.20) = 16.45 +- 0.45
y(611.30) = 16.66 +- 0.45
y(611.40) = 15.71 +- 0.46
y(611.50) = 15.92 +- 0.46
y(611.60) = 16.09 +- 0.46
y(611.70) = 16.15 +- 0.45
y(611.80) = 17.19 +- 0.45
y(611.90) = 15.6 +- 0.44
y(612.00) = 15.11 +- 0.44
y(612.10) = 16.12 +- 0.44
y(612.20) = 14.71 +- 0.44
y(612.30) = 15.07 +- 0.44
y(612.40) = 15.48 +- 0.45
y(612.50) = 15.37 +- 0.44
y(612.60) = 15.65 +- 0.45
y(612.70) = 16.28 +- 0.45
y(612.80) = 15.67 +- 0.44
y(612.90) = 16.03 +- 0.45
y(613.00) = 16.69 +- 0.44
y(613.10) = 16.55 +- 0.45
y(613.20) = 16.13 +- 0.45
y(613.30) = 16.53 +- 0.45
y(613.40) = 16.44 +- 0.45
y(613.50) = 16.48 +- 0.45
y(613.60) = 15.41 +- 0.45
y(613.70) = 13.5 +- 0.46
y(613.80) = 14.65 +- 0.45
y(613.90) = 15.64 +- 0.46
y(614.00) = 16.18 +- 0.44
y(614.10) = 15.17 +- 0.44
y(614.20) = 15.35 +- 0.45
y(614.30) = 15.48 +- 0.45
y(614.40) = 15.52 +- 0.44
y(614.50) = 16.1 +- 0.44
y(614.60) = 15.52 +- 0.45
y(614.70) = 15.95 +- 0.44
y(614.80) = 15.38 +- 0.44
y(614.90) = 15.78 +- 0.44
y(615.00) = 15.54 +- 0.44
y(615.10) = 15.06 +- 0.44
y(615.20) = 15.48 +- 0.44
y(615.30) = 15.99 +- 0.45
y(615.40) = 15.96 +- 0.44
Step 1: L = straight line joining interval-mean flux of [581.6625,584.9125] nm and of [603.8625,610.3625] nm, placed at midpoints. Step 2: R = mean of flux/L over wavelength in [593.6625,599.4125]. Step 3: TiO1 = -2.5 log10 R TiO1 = 0.00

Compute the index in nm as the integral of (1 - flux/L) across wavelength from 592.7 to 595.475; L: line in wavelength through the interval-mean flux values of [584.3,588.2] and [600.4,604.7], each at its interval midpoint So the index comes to 0.002 nm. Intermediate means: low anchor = 16.5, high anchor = 16.2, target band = 16.3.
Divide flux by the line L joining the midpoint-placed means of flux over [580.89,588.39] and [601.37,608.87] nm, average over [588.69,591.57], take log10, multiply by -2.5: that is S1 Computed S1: 0.05 mag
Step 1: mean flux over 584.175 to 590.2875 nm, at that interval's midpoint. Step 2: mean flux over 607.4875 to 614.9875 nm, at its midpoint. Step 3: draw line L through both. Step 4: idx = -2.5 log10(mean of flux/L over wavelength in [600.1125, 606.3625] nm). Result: -0.02 mag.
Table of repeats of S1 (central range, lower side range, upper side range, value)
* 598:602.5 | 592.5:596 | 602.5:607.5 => 0.01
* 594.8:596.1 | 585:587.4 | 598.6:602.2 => -0.01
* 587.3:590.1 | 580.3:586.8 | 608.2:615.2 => 0.04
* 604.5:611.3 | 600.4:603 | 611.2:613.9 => -0.02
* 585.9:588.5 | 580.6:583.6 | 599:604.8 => 0.01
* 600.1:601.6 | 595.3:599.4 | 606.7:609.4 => 0.03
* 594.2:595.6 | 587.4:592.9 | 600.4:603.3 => -0.01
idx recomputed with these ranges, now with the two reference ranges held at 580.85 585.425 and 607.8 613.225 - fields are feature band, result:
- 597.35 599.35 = -0.02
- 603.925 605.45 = -0.02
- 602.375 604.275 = -0.01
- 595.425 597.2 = 0.00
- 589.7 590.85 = 0.00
